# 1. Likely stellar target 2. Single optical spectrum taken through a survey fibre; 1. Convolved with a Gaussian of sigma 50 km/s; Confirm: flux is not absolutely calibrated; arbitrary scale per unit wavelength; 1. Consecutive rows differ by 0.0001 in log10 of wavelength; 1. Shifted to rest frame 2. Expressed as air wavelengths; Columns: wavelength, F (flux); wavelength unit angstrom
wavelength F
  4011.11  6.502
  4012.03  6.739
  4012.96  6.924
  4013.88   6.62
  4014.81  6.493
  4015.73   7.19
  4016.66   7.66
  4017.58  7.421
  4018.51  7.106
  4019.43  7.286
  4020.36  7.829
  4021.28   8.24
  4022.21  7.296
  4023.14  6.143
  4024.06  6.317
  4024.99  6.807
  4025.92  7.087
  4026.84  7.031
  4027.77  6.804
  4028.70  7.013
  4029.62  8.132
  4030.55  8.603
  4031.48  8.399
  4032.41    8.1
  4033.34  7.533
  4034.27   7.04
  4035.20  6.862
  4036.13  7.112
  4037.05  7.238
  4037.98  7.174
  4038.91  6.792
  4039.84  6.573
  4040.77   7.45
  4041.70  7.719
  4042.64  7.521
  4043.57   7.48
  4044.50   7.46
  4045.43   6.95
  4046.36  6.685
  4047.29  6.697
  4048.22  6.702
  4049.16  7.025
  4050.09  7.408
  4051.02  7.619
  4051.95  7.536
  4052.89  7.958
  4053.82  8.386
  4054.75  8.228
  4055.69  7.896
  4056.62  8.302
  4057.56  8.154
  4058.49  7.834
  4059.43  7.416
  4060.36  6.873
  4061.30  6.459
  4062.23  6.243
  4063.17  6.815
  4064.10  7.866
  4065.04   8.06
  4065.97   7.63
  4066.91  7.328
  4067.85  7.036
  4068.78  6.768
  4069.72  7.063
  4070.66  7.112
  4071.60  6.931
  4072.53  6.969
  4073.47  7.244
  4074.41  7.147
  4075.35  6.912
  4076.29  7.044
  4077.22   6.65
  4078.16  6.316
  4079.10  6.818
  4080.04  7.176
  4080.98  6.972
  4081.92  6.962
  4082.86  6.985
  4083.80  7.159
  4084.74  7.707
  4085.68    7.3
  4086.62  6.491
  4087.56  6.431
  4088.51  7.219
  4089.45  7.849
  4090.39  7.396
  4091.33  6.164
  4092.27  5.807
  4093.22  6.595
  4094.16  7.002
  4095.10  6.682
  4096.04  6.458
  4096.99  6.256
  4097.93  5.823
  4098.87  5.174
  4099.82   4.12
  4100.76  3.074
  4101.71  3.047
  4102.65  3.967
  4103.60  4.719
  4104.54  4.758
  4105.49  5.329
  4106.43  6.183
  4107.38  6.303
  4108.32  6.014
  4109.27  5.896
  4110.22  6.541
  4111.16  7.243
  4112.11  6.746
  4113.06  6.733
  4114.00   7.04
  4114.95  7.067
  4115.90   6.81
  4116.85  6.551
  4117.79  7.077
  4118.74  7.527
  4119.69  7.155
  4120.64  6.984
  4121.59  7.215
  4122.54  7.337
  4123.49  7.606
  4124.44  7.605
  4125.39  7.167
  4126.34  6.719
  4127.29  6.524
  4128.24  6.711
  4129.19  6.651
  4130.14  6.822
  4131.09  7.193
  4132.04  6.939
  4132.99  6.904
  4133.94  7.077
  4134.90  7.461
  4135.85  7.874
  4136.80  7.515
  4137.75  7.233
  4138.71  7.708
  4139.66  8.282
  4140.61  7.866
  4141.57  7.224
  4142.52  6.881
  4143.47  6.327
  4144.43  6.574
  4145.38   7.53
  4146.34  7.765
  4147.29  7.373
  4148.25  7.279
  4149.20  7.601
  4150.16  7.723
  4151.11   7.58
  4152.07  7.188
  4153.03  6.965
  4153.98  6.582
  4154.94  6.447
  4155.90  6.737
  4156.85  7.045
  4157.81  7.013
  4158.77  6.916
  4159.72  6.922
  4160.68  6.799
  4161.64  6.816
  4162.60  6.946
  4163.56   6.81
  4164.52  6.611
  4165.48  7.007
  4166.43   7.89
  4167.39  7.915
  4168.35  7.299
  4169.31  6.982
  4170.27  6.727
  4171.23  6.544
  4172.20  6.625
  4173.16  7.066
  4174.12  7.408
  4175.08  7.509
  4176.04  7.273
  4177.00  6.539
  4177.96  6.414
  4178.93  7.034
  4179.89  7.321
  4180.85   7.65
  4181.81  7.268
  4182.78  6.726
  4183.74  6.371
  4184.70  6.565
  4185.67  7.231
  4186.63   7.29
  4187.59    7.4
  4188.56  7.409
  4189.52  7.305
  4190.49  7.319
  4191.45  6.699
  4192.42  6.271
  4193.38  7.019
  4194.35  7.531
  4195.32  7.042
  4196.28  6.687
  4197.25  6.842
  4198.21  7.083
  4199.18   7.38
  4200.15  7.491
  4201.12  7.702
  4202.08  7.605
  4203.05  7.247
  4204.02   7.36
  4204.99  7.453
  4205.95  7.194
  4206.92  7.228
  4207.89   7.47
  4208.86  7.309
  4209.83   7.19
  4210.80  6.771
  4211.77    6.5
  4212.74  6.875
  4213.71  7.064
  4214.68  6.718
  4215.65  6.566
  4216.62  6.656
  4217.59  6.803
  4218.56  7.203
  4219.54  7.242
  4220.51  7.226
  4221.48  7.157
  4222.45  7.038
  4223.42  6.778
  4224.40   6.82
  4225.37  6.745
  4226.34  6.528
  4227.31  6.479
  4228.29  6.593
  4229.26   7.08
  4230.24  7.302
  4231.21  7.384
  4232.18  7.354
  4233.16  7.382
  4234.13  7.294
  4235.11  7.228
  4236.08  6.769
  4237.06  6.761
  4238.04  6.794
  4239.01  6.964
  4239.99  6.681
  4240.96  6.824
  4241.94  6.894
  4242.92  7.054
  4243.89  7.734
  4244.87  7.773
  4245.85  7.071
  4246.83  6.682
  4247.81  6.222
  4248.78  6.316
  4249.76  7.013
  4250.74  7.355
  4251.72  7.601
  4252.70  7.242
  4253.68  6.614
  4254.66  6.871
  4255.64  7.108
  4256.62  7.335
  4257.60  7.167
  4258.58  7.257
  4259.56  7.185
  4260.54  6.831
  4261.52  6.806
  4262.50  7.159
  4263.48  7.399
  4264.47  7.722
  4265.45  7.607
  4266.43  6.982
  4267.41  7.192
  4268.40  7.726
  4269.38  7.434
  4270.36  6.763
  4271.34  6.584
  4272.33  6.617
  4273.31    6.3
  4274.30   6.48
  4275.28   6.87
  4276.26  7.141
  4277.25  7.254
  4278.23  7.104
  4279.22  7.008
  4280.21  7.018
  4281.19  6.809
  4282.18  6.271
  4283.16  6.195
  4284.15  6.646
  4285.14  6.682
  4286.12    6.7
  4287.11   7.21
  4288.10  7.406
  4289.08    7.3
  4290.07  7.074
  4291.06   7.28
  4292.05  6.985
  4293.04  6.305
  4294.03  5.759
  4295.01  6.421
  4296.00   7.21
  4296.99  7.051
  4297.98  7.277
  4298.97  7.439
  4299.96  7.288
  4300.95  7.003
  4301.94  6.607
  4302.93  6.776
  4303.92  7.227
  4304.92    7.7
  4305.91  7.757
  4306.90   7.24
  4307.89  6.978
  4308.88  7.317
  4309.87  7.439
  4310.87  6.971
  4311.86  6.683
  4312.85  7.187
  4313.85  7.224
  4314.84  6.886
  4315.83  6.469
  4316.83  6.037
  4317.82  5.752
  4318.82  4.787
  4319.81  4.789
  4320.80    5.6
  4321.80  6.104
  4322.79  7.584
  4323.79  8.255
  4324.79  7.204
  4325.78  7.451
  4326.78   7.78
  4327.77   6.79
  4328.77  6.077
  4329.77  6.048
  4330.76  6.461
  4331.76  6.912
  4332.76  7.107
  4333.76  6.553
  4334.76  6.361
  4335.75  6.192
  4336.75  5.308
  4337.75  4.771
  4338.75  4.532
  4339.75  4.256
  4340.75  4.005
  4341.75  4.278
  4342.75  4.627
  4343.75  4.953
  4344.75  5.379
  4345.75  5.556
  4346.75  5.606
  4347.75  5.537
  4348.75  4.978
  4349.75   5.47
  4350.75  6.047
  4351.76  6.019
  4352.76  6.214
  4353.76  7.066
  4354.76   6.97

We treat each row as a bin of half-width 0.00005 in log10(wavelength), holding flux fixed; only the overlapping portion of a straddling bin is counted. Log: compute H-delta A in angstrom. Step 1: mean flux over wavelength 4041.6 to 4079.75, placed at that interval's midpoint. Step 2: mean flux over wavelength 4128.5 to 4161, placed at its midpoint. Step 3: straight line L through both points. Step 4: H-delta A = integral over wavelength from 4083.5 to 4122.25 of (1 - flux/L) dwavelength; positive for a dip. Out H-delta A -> 5.03 angstrom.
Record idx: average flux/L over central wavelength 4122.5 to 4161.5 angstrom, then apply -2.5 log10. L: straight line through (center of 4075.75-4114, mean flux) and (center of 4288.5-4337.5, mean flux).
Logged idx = -0.13 mag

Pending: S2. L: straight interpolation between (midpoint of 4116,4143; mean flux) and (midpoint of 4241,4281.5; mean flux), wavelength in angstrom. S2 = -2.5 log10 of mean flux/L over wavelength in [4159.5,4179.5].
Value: 0.023 mag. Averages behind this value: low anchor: 7.2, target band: 7.01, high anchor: 7.05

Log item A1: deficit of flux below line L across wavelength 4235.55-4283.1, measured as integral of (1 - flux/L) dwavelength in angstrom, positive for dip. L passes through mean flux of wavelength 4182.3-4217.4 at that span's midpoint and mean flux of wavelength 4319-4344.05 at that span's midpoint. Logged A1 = -3.02 angstrom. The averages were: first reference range 7.07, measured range 7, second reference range 5.99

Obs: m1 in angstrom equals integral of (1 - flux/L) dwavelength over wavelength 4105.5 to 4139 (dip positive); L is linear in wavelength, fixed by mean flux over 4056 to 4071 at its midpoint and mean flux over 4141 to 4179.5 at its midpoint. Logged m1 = 1.0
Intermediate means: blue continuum 7.32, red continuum 7.05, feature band 6.95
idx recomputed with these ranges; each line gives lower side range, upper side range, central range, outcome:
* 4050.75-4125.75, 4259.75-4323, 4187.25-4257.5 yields -0.034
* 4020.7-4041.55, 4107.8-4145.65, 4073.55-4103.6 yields 0.132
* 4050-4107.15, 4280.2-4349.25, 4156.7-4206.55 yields -0.077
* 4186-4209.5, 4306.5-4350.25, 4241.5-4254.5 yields -0.037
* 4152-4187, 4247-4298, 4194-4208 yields -0.047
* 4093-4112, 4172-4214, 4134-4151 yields -0.186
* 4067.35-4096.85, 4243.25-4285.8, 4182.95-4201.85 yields -0.019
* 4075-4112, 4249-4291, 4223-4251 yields -0.013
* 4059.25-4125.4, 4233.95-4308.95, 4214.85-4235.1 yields -0.012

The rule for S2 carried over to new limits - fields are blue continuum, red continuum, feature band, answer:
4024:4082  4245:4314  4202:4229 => 0.02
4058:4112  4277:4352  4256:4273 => -0.11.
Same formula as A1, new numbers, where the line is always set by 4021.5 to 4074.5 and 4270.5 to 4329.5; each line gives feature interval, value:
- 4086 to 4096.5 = 0.7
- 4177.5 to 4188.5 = 0.0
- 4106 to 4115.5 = 0.8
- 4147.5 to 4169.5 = 0.0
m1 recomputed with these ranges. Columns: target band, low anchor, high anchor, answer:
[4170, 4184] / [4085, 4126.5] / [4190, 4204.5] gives -0.01 angstrom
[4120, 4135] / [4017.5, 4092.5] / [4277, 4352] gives -0.08 angstrom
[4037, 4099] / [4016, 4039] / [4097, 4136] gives -1.83 angstrom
